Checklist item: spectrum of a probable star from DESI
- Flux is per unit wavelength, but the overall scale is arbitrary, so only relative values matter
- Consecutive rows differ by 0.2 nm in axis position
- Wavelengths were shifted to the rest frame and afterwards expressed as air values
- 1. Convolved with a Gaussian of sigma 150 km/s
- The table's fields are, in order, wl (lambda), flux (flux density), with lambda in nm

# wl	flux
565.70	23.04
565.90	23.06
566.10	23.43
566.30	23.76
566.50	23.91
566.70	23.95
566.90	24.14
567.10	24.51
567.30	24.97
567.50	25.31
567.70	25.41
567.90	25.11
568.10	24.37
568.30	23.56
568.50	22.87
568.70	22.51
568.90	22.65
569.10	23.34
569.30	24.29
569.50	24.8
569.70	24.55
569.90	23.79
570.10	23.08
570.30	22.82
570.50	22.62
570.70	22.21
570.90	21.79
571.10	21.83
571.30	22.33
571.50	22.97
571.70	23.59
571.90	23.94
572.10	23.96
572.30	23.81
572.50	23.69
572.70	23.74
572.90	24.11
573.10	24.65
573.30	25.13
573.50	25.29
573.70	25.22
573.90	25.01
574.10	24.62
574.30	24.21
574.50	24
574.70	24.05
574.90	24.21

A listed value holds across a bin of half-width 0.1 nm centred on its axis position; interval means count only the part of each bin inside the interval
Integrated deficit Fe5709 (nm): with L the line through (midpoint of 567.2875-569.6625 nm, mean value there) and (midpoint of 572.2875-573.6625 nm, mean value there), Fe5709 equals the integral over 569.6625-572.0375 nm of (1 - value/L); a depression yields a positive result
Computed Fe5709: 0.13 nm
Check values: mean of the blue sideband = 24.1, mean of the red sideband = 24.4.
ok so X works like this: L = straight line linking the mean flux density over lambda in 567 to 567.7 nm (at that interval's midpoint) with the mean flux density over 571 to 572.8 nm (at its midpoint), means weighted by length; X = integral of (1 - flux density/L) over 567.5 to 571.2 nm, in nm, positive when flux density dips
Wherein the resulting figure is 0.12 nm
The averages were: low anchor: 25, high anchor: 23.3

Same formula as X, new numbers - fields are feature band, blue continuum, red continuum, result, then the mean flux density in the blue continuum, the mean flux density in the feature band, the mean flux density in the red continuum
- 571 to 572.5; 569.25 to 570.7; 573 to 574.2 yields 0.06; 23.6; 23.2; 25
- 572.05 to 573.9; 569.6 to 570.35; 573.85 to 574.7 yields -0.02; 23.6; 24.4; 24.4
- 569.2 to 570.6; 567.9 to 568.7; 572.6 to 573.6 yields 0.01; 23.7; 23.7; 24.6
